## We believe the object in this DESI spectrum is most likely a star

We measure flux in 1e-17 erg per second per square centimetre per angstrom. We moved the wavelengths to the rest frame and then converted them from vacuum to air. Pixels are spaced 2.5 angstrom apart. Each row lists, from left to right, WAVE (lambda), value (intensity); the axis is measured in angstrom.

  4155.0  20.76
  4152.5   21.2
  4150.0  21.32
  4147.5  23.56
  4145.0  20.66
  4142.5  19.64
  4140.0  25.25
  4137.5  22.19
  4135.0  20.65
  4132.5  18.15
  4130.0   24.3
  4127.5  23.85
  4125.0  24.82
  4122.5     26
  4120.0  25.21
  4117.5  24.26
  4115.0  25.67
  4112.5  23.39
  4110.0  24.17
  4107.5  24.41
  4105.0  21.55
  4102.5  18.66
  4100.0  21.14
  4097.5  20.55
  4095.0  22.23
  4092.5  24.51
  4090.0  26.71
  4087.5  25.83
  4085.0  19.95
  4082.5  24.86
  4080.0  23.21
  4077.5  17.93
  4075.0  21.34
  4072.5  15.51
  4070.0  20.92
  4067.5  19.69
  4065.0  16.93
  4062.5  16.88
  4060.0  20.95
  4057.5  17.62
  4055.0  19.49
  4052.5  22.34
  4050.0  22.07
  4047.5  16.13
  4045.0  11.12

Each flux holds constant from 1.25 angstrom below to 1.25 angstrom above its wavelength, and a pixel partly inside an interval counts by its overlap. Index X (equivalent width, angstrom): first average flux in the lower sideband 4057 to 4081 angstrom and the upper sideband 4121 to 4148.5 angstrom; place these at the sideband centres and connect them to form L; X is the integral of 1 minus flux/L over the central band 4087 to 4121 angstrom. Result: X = -3.9 angstrom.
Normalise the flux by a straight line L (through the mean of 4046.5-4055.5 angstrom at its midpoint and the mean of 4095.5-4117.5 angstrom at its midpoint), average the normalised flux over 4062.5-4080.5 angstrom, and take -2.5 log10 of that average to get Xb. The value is 0.11 mag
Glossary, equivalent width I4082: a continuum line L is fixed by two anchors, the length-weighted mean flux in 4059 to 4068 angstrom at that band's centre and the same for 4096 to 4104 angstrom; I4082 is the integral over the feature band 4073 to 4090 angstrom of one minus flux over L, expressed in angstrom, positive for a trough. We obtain -2.5 angstrom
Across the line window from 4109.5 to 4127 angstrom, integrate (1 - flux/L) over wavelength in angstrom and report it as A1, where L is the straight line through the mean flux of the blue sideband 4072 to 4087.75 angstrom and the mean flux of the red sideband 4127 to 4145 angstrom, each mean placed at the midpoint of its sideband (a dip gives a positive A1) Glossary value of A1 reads -2.5 angstrom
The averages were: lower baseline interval 21.2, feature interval 24.8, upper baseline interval 21.8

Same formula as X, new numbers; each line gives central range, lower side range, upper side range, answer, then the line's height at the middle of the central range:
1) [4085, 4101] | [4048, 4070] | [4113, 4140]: -1.3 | 21.5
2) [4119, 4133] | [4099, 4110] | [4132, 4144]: -1.6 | 21.5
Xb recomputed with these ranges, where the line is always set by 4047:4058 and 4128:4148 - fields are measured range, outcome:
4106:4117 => -0.15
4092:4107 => -0.03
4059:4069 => 0.09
